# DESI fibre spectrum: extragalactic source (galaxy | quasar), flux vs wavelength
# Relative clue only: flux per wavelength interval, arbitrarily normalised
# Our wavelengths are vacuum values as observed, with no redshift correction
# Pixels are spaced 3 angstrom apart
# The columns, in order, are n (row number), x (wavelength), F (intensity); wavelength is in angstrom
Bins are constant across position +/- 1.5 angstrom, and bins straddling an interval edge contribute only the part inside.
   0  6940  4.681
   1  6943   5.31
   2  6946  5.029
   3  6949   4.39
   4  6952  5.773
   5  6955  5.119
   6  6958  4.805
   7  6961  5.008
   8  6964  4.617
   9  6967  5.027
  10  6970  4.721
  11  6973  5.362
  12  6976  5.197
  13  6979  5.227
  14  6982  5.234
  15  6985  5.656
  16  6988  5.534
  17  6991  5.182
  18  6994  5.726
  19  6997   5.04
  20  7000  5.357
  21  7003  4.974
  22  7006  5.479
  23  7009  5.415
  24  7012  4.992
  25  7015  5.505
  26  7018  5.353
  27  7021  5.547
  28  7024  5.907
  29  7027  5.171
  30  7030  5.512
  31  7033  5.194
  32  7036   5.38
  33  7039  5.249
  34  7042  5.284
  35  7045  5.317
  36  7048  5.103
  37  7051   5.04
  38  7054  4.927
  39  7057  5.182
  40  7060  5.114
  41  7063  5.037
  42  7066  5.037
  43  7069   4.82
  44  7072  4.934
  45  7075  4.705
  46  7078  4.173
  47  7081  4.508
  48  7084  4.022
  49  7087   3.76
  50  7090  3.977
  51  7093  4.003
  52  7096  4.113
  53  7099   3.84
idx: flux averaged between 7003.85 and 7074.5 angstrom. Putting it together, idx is 5.23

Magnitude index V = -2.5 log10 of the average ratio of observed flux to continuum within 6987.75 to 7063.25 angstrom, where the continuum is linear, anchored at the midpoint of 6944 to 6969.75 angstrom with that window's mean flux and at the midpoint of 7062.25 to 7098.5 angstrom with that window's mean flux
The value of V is -0.14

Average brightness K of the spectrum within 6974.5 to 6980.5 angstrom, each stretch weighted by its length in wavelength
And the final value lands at 5.21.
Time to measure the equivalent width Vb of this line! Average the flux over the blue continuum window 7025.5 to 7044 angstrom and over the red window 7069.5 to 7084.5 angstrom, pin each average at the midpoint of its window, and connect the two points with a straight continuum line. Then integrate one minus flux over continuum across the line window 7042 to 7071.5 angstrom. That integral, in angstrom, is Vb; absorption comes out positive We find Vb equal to -1.08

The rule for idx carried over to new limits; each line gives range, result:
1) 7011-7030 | 5.43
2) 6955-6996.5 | 5.17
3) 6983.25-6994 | 5.49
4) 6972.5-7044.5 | 5.35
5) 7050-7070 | 5.03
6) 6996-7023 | 5.31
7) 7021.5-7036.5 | 5.44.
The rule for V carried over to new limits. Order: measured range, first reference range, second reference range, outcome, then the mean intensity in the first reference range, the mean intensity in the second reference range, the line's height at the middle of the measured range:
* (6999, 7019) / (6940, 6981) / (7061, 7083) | -0.08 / 5.03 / 4.74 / 4.9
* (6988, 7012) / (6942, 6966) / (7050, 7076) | -0.07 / 5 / 4.98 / 4.99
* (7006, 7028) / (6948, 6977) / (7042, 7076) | -0.08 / 5.01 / 5.04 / 5.02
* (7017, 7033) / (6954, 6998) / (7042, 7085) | -0.10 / 5.17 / 4.88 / 5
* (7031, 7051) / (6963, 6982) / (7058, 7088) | -0.10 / 5.05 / 4.63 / 4.77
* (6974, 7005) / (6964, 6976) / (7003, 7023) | -0.03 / 5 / 5.36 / 5.17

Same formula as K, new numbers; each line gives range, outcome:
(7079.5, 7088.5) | 4.1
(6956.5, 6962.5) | 4.91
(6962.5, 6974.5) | 4.93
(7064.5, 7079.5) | 4.73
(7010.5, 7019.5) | 5.28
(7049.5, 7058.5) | 5.05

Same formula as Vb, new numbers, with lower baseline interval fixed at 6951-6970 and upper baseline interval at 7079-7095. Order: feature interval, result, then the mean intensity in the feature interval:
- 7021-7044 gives -4.7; 5.39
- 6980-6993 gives -1.6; 5.41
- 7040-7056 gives -2.9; 5.14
